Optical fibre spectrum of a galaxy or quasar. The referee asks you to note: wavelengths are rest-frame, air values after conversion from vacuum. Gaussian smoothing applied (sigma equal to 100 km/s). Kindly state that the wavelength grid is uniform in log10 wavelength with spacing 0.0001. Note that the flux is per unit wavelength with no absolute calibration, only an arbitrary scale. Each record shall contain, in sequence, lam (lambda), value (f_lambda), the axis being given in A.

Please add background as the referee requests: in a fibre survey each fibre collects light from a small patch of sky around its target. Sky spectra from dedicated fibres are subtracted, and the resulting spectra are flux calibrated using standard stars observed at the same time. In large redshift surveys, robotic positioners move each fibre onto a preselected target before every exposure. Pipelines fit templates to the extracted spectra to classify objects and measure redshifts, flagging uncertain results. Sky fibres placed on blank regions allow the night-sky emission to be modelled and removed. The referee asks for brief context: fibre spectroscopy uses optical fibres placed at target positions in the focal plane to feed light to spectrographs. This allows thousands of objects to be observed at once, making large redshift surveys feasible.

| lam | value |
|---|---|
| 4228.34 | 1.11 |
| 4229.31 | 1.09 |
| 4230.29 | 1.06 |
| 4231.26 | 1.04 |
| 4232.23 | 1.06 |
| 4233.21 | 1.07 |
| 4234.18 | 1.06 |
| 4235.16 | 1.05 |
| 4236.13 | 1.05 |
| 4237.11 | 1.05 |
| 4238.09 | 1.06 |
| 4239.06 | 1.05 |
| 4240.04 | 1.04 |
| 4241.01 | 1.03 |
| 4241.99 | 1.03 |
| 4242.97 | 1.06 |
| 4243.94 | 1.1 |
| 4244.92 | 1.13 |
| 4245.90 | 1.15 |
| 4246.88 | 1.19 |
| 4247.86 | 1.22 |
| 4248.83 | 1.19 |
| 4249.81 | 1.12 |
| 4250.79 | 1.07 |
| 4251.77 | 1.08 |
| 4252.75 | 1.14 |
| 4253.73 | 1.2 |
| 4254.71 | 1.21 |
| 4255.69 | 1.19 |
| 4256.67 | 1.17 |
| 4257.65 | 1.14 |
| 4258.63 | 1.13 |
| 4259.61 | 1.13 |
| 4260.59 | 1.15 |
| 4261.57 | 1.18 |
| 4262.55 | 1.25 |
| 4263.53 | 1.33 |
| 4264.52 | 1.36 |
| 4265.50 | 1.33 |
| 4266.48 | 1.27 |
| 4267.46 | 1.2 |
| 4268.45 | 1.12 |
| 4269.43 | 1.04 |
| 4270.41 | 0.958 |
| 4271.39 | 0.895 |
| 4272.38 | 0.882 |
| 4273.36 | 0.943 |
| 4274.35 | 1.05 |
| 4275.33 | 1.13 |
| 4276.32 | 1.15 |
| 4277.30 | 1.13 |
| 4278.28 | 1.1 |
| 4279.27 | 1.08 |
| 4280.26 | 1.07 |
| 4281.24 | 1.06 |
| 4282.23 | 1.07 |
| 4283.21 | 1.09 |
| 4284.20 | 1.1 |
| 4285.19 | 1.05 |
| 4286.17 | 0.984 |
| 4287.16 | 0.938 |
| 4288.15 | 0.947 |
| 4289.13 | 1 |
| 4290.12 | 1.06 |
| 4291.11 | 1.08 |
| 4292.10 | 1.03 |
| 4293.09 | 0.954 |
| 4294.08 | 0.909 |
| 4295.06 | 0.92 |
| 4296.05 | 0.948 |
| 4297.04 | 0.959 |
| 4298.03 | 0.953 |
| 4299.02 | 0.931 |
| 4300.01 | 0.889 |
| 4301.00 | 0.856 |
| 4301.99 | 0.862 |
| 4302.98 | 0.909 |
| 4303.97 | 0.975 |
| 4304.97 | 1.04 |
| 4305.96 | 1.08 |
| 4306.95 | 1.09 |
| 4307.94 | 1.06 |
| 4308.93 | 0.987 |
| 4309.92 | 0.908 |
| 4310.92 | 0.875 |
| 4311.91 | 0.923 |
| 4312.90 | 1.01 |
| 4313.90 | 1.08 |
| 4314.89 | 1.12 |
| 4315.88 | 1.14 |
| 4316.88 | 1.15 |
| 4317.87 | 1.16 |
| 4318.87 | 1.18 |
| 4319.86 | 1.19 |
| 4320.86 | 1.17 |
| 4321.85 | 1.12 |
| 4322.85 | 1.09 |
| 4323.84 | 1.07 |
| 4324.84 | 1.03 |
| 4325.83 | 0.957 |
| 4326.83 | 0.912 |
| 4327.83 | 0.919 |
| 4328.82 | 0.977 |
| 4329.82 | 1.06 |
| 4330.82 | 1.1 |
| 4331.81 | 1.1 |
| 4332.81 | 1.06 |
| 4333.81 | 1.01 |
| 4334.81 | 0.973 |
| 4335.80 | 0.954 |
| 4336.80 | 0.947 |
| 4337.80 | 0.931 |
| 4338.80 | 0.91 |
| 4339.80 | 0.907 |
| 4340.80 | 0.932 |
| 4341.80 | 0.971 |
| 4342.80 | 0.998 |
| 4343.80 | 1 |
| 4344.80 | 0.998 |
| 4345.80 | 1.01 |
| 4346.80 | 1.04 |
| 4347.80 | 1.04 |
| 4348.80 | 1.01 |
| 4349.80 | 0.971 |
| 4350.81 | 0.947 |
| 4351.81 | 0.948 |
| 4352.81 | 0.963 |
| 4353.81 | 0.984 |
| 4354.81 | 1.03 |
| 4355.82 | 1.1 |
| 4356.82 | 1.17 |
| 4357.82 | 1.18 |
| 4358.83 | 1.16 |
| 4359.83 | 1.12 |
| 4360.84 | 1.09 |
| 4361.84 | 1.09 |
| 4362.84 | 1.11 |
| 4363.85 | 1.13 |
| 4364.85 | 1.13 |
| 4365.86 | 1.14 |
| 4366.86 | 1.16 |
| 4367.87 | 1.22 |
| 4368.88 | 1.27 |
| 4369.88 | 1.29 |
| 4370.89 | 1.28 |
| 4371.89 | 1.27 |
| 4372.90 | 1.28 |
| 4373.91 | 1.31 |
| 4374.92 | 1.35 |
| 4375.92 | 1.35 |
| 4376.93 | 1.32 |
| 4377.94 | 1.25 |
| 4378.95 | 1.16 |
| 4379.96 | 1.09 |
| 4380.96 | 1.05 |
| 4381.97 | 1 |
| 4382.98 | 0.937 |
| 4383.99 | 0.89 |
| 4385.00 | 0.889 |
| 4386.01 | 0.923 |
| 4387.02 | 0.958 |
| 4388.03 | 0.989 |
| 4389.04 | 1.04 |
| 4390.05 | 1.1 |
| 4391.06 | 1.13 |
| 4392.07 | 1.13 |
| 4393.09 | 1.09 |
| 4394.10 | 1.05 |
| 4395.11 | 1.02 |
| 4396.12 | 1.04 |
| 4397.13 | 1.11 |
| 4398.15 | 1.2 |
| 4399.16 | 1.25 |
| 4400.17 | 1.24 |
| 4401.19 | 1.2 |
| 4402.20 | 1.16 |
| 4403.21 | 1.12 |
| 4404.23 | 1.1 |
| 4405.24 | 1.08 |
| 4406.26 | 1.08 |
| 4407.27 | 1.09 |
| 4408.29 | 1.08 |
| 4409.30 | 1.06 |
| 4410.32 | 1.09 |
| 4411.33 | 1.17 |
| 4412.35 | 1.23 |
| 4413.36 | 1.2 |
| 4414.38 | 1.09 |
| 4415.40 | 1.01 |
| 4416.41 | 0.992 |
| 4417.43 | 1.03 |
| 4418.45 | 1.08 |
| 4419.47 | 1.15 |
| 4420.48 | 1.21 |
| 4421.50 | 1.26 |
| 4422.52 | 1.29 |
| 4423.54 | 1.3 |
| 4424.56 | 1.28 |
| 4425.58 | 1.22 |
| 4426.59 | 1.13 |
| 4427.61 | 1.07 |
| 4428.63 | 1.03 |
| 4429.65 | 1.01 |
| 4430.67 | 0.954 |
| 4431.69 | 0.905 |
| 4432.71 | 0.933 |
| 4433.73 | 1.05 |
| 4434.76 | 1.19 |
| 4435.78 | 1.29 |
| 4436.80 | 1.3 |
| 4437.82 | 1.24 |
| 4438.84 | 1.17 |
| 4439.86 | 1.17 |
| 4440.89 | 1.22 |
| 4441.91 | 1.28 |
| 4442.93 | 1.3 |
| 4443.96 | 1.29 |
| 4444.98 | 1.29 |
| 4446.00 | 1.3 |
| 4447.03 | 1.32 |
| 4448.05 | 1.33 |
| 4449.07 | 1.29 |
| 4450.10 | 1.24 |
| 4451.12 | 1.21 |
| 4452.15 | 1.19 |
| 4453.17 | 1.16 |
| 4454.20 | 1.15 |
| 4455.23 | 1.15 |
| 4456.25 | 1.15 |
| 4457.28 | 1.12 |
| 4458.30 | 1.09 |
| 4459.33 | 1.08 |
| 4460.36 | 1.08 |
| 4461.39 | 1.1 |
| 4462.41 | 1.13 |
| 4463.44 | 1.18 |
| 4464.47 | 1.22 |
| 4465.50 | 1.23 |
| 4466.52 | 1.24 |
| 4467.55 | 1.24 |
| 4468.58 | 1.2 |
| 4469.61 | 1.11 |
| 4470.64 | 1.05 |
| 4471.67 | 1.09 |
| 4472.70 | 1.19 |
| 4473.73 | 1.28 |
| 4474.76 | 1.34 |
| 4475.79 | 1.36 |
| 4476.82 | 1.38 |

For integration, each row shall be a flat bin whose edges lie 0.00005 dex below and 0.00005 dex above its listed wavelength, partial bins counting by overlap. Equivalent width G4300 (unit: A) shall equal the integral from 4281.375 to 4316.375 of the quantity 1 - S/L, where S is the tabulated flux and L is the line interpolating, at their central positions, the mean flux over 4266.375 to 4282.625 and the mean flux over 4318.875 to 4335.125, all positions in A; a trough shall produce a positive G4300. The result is 2.1 A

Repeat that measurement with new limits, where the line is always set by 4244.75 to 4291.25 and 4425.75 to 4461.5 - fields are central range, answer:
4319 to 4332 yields 0.9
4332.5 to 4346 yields 2.0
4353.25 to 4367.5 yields 0.3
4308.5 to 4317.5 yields 0.8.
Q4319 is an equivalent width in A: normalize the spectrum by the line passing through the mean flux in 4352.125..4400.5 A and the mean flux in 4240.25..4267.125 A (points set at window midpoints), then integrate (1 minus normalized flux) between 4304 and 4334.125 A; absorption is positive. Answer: 2.5 A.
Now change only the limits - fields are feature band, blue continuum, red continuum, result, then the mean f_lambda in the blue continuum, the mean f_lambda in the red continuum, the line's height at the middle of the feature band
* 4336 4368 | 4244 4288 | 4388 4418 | 2.1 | 1.12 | 1.11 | 1.11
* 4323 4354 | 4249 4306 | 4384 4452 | 3.1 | 1.07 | 1.14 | 1.1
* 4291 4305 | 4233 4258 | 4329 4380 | 2.0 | 1.11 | 1.09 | 1.1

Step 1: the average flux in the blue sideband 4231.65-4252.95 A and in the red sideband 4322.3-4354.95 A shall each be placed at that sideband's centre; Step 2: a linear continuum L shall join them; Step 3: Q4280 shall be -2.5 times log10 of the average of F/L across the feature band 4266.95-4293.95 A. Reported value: 0.012 mag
